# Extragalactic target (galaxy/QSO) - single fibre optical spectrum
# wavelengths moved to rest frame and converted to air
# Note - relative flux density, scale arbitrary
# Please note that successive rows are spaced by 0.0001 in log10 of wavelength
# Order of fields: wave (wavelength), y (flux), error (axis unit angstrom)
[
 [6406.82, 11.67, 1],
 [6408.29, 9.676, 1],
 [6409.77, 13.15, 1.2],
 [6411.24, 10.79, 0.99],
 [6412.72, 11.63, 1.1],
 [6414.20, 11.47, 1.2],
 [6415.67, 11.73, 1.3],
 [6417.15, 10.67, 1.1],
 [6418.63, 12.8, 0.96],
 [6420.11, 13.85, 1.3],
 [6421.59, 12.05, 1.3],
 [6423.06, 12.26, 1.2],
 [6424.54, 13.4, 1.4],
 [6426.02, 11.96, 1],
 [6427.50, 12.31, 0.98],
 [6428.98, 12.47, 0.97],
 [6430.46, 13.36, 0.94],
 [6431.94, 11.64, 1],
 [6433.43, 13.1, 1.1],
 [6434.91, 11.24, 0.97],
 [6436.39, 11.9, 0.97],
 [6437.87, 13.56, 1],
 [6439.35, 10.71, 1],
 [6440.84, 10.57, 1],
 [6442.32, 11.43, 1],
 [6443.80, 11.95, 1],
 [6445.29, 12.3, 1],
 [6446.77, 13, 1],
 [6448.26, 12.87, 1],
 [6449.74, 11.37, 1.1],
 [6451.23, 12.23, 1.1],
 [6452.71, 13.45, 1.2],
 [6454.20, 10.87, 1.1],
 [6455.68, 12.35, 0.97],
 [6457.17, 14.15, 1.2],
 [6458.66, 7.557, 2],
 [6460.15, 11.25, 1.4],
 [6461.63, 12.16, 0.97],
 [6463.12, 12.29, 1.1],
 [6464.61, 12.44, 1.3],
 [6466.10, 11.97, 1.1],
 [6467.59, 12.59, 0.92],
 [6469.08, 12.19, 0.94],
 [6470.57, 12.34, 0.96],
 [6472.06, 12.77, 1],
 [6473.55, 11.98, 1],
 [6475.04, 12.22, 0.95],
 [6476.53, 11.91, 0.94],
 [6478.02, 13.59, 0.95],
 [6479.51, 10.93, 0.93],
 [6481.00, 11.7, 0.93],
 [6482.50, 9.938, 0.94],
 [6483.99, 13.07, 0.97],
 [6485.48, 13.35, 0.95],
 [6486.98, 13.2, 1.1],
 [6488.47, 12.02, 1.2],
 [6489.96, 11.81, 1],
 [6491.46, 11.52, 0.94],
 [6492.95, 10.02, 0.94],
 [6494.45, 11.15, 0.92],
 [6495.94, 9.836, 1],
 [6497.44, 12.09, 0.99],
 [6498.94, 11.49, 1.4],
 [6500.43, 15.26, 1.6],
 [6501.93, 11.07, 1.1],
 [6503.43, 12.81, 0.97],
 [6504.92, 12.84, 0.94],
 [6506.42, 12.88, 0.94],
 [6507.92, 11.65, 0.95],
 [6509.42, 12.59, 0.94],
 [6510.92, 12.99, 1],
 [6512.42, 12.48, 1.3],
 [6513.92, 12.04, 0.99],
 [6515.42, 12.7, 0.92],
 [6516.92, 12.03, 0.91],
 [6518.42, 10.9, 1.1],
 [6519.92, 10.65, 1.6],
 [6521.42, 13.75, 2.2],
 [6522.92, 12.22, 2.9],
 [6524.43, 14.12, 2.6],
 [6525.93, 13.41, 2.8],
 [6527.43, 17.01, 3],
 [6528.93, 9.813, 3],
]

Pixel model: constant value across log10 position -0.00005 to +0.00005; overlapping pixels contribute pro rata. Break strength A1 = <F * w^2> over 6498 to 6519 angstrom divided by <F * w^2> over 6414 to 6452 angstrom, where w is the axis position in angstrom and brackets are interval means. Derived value 1.0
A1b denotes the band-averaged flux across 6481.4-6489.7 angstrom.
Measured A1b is 12.3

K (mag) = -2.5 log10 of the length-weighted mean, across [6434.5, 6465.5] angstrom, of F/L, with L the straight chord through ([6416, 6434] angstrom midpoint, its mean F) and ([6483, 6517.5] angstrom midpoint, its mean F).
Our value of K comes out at 0.04 mag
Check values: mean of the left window 12.5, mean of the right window 12.2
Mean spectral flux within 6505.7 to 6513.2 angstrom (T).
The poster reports 12.5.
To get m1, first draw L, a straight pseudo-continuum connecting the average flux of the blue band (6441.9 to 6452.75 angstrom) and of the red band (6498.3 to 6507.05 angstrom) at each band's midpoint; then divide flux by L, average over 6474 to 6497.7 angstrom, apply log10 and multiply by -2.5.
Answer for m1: 0.07 mag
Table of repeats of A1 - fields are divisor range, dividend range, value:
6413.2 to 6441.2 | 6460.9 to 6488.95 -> 1.02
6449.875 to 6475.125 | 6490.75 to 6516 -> 1.02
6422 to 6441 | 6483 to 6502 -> 1.00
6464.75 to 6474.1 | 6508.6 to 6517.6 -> 1.03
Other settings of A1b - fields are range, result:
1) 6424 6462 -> 12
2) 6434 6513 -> 12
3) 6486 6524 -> 12.1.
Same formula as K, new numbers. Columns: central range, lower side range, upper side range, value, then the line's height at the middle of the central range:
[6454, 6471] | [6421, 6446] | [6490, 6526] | 0.02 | 12.1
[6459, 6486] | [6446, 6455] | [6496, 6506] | 0.02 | 12.4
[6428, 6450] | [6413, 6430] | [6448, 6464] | -0.01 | 12.1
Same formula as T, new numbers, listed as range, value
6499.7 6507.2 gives 13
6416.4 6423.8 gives 12.3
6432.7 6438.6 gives 12.5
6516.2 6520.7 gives 11.2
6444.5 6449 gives 12.7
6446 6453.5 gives 12.6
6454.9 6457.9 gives 13.2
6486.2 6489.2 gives 12.6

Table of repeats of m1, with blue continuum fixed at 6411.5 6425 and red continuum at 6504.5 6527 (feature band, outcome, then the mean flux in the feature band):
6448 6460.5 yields 0.05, 11.8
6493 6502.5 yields 0.07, 11.7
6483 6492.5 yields 0.01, 12.4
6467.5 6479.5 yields 0.00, 12.4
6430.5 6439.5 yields 0.00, 12.2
